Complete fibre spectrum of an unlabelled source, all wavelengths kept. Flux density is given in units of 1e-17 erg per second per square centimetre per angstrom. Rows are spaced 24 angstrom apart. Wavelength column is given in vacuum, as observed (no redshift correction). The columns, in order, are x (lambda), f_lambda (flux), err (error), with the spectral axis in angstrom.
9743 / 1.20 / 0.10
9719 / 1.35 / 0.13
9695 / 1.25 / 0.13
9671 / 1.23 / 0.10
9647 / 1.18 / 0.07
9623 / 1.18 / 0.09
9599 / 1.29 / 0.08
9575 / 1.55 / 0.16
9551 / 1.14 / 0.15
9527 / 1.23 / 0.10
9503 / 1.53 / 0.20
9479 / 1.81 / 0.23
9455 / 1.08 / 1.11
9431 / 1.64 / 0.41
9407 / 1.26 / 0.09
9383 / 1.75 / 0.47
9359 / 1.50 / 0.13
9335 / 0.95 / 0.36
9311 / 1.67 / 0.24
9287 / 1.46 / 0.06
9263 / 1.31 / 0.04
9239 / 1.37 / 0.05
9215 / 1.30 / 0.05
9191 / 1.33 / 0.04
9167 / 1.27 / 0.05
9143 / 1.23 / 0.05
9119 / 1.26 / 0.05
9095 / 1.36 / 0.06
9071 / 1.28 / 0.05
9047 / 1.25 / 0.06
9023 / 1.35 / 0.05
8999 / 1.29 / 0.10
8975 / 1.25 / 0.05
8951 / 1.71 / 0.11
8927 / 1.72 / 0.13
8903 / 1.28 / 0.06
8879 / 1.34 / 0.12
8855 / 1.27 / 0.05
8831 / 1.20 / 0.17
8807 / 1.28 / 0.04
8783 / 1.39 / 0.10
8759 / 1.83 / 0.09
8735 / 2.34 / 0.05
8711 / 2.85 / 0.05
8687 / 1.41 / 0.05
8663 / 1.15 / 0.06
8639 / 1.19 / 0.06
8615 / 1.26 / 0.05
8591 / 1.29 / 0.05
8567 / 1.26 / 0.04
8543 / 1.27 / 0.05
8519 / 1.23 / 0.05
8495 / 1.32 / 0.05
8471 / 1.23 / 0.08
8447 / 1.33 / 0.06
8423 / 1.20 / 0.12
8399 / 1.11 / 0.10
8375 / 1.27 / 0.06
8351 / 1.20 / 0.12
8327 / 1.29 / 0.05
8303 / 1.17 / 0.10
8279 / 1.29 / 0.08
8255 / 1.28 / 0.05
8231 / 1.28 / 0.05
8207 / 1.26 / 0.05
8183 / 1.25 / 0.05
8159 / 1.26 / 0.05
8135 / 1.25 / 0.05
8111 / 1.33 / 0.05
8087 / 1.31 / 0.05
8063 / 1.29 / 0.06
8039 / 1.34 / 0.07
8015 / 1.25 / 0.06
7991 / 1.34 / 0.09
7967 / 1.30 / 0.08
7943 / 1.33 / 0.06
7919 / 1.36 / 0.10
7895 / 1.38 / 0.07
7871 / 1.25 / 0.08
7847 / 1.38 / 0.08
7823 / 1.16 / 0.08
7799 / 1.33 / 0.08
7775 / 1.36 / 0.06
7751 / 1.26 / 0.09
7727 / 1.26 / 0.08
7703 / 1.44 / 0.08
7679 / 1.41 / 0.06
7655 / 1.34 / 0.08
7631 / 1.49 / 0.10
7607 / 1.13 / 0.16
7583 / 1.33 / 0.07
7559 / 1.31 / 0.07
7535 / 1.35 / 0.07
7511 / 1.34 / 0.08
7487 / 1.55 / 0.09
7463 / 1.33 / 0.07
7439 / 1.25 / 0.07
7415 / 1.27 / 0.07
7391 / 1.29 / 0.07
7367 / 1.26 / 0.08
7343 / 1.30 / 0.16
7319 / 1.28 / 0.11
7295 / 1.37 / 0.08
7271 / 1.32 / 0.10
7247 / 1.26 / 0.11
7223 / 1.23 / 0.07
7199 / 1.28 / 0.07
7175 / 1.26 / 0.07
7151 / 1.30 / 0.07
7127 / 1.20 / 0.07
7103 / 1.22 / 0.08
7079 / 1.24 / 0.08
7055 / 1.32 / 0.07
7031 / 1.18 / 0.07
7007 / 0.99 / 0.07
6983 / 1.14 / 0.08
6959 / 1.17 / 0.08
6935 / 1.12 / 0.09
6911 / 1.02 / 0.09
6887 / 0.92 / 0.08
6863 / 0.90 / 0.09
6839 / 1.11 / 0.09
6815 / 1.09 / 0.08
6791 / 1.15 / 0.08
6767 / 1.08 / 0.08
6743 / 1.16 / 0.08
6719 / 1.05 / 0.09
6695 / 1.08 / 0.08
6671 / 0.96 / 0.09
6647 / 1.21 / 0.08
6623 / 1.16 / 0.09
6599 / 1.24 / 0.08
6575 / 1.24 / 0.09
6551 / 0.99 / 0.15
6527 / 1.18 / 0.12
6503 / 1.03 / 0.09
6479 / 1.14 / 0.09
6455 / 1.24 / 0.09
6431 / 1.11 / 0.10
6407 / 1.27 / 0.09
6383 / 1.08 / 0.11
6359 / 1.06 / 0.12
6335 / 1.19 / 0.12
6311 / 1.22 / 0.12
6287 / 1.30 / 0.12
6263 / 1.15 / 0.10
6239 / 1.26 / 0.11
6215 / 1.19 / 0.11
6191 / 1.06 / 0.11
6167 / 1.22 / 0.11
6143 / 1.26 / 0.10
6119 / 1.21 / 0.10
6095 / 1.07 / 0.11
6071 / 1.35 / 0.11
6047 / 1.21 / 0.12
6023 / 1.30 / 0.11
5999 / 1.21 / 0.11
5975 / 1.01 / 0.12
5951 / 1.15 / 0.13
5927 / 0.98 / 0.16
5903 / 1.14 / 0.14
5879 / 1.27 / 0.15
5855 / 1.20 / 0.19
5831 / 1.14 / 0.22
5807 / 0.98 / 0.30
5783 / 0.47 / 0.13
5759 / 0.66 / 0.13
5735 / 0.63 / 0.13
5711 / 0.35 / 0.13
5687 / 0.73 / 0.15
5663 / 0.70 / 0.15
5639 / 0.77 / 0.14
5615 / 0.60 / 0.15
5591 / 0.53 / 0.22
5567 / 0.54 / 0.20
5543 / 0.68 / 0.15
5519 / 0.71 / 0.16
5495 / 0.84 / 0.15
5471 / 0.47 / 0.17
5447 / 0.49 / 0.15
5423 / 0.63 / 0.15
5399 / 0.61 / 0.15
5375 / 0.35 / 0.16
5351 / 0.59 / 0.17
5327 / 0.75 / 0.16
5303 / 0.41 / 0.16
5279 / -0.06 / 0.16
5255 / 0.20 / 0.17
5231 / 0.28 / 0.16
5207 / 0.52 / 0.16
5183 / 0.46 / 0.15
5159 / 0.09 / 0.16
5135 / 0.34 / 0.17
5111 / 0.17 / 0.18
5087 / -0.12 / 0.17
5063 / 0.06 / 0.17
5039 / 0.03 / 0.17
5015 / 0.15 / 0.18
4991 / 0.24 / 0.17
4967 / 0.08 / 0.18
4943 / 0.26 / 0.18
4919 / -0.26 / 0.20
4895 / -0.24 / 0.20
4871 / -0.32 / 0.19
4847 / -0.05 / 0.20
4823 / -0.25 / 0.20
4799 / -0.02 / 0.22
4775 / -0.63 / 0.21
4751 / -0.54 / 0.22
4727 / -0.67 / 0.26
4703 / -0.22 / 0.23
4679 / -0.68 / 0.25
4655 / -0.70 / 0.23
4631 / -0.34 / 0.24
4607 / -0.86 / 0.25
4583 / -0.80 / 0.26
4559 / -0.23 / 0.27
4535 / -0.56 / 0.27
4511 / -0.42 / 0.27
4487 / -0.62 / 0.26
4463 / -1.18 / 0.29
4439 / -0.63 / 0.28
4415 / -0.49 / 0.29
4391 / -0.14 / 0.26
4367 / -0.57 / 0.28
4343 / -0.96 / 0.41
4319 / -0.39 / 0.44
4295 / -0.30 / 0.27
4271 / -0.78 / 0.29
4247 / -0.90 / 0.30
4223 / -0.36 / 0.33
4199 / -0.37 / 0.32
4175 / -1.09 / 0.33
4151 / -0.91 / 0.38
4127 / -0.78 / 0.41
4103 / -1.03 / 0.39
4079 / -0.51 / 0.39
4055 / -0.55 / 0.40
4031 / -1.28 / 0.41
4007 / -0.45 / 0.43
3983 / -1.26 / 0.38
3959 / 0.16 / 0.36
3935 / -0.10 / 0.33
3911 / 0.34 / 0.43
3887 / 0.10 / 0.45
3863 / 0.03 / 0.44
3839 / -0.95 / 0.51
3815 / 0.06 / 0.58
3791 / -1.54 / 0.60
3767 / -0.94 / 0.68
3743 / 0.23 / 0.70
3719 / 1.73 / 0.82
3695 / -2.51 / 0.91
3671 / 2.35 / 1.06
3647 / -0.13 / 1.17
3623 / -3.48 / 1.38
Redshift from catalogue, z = 0.33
